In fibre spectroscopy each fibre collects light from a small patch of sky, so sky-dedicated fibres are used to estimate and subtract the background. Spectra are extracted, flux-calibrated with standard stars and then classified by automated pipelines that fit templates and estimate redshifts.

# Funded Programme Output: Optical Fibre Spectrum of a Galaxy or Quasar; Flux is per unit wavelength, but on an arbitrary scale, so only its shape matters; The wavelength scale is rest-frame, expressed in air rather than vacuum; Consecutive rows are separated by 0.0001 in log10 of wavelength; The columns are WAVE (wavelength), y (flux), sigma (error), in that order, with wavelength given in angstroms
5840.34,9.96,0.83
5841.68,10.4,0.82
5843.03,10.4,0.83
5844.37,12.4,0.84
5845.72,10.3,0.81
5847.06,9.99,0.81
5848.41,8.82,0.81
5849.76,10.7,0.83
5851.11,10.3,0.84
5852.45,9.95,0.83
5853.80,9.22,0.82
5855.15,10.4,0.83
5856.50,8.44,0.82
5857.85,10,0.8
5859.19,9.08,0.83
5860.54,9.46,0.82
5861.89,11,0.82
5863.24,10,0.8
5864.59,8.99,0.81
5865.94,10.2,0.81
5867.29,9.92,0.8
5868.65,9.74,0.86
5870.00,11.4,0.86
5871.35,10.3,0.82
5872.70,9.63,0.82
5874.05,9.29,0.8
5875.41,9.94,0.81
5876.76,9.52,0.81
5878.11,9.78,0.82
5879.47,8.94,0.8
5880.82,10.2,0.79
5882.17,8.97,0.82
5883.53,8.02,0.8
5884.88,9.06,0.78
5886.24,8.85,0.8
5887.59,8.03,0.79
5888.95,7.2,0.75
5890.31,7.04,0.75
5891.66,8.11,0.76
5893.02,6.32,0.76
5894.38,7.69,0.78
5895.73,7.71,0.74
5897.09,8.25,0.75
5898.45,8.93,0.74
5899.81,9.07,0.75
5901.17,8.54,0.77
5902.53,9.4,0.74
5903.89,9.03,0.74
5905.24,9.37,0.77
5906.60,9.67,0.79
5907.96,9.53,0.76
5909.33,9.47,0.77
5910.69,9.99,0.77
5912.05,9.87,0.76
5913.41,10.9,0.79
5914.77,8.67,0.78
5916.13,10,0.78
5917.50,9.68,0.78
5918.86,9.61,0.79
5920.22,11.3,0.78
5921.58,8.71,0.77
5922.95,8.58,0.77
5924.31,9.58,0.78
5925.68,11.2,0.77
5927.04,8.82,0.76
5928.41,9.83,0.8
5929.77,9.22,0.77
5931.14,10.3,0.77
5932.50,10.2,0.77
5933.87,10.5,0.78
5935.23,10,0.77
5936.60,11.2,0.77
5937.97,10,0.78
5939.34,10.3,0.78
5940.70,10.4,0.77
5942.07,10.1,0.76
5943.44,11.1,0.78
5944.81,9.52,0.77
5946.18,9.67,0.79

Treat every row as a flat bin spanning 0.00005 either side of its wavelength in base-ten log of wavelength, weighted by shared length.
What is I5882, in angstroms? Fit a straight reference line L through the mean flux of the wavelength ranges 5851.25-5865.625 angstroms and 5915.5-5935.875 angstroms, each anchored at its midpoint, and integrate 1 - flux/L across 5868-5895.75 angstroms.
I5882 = 2.5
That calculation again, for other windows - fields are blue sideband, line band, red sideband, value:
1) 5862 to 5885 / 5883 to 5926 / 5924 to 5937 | 4.1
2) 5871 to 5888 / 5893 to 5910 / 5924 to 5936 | 1.4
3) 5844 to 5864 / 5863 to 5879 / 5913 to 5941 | 0.1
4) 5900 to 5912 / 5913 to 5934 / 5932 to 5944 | 0.3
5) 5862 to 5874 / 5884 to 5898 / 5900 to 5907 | 2.4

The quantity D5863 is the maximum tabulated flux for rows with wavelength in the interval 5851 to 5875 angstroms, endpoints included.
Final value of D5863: 11.4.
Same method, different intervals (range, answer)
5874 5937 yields 11.3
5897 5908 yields 9.67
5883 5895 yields 9.06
